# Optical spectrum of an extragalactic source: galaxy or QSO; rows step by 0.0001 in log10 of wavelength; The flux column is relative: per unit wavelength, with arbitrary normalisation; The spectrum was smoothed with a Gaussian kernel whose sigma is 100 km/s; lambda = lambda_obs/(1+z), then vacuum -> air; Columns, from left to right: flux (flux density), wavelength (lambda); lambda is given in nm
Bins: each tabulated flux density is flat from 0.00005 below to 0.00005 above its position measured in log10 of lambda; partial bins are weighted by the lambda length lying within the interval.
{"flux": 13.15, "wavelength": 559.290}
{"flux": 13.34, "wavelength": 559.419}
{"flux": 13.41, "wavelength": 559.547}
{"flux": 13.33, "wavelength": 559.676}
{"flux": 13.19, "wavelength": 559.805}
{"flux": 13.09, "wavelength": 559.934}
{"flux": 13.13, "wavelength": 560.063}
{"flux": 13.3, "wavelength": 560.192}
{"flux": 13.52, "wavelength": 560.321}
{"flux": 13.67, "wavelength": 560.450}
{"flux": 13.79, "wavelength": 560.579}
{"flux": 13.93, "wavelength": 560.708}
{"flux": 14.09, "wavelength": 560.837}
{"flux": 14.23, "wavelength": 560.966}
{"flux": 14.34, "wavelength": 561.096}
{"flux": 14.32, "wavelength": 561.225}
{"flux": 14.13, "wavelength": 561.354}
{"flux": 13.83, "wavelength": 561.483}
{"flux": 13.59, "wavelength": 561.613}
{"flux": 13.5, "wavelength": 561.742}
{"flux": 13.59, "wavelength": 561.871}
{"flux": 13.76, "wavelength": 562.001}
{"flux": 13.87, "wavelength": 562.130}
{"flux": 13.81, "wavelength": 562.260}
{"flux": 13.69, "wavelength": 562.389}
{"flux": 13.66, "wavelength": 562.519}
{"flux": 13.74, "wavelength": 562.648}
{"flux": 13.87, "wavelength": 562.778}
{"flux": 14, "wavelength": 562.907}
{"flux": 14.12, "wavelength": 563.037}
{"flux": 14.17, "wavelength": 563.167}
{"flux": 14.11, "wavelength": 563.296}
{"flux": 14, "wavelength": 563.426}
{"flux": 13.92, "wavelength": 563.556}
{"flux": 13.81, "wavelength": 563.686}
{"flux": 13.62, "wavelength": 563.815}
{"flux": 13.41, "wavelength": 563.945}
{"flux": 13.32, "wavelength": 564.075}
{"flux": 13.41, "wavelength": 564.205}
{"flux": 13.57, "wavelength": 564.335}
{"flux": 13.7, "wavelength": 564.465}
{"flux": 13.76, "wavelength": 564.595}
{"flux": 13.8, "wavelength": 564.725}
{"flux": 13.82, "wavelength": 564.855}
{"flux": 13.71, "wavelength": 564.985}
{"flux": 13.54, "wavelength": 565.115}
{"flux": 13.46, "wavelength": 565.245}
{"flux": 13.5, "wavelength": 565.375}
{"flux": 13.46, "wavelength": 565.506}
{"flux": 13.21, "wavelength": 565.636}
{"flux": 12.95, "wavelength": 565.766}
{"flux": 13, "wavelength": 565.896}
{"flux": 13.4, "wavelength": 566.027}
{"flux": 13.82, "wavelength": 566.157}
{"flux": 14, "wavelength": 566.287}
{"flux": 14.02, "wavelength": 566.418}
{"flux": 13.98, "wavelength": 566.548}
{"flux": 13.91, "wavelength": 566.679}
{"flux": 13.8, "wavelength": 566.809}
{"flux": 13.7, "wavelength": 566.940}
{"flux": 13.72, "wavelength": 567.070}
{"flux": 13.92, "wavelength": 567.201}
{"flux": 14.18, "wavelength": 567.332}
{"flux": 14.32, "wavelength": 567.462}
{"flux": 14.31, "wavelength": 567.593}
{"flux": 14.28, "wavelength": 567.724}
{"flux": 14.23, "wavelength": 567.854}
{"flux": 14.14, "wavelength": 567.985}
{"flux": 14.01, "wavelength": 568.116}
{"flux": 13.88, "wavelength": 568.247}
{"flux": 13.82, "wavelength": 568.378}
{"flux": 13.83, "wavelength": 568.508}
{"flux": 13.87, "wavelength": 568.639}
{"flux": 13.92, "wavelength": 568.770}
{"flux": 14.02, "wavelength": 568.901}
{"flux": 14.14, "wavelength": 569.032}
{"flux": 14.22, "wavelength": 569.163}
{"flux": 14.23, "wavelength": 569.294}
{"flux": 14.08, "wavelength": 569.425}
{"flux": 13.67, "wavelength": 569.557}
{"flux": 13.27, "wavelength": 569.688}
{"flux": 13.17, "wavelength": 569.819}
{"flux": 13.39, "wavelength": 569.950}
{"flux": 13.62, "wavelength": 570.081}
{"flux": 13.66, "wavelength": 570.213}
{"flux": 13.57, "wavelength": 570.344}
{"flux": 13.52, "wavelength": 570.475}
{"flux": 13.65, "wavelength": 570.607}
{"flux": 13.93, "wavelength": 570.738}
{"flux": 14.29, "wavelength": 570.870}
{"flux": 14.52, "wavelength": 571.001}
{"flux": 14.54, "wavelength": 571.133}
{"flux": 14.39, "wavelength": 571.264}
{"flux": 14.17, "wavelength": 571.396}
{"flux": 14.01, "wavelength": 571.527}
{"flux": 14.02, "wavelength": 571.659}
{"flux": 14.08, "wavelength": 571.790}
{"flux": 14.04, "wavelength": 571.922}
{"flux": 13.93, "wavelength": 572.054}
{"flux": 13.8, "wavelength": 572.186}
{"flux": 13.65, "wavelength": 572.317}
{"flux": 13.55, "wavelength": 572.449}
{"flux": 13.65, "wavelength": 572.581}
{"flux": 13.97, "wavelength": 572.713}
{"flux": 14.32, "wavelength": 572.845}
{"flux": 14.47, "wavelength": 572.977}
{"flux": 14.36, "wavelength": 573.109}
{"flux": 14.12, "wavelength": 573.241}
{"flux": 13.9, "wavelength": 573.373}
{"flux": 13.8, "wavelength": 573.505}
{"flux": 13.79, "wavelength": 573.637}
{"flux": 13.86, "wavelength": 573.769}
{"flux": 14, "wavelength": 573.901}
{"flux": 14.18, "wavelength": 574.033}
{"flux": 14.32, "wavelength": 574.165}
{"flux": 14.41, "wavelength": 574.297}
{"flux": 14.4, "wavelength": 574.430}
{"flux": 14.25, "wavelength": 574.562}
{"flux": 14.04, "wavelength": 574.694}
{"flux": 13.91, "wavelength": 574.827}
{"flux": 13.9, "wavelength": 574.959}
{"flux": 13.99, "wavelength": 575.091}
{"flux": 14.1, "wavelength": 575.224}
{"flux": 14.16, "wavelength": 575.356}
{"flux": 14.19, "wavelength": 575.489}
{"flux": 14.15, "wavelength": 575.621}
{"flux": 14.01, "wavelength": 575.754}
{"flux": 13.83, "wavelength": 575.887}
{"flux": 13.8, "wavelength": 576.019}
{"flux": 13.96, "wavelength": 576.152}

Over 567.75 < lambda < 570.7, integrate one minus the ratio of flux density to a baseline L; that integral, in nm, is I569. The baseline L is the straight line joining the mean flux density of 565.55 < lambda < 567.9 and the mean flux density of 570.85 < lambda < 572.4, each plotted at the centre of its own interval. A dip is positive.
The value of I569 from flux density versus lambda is 0.03 nm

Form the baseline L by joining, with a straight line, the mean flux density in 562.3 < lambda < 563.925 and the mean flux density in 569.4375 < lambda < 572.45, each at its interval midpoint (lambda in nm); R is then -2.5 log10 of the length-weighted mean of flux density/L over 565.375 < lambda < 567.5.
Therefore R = 0.01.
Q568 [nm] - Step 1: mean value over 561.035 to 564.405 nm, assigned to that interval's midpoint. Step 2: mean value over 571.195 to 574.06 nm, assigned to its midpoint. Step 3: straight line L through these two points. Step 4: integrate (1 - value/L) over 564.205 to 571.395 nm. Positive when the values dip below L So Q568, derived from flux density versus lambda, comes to 0.05 nm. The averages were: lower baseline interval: 13.8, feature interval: 13.8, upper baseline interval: 14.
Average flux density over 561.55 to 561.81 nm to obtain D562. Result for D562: 13.6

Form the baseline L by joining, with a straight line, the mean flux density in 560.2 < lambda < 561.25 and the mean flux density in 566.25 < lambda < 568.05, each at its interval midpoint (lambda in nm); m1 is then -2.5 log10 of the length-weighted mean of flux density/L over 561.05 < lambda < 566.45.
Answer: 0.02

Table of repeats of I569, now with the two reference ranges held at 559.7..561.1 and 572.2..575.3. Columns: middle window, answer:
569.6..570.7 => 0.03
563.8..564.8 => 0.01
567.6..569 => -0.01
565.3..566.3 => 0.03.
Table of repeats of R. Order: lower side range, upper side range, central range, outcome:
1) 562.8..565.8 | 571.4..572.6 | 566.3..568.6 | -0.02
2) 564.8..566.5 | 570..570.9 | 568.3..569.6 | -0.03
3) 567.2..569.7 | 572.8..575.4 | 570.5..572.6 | 0.01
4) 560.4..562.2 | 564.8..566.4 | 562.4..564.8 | -0.01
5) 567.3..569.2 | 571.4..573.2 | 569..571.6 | 0.01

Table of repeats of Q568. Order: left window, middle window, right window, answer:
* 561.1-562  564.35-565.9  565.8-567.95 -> 0.04 nm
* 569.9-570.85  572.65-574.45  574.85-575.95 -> -0.03 nm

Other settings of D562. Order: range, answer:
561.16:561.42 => 14.3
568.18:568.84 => 13.9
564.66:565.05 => 13.8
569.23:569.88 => 13.7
